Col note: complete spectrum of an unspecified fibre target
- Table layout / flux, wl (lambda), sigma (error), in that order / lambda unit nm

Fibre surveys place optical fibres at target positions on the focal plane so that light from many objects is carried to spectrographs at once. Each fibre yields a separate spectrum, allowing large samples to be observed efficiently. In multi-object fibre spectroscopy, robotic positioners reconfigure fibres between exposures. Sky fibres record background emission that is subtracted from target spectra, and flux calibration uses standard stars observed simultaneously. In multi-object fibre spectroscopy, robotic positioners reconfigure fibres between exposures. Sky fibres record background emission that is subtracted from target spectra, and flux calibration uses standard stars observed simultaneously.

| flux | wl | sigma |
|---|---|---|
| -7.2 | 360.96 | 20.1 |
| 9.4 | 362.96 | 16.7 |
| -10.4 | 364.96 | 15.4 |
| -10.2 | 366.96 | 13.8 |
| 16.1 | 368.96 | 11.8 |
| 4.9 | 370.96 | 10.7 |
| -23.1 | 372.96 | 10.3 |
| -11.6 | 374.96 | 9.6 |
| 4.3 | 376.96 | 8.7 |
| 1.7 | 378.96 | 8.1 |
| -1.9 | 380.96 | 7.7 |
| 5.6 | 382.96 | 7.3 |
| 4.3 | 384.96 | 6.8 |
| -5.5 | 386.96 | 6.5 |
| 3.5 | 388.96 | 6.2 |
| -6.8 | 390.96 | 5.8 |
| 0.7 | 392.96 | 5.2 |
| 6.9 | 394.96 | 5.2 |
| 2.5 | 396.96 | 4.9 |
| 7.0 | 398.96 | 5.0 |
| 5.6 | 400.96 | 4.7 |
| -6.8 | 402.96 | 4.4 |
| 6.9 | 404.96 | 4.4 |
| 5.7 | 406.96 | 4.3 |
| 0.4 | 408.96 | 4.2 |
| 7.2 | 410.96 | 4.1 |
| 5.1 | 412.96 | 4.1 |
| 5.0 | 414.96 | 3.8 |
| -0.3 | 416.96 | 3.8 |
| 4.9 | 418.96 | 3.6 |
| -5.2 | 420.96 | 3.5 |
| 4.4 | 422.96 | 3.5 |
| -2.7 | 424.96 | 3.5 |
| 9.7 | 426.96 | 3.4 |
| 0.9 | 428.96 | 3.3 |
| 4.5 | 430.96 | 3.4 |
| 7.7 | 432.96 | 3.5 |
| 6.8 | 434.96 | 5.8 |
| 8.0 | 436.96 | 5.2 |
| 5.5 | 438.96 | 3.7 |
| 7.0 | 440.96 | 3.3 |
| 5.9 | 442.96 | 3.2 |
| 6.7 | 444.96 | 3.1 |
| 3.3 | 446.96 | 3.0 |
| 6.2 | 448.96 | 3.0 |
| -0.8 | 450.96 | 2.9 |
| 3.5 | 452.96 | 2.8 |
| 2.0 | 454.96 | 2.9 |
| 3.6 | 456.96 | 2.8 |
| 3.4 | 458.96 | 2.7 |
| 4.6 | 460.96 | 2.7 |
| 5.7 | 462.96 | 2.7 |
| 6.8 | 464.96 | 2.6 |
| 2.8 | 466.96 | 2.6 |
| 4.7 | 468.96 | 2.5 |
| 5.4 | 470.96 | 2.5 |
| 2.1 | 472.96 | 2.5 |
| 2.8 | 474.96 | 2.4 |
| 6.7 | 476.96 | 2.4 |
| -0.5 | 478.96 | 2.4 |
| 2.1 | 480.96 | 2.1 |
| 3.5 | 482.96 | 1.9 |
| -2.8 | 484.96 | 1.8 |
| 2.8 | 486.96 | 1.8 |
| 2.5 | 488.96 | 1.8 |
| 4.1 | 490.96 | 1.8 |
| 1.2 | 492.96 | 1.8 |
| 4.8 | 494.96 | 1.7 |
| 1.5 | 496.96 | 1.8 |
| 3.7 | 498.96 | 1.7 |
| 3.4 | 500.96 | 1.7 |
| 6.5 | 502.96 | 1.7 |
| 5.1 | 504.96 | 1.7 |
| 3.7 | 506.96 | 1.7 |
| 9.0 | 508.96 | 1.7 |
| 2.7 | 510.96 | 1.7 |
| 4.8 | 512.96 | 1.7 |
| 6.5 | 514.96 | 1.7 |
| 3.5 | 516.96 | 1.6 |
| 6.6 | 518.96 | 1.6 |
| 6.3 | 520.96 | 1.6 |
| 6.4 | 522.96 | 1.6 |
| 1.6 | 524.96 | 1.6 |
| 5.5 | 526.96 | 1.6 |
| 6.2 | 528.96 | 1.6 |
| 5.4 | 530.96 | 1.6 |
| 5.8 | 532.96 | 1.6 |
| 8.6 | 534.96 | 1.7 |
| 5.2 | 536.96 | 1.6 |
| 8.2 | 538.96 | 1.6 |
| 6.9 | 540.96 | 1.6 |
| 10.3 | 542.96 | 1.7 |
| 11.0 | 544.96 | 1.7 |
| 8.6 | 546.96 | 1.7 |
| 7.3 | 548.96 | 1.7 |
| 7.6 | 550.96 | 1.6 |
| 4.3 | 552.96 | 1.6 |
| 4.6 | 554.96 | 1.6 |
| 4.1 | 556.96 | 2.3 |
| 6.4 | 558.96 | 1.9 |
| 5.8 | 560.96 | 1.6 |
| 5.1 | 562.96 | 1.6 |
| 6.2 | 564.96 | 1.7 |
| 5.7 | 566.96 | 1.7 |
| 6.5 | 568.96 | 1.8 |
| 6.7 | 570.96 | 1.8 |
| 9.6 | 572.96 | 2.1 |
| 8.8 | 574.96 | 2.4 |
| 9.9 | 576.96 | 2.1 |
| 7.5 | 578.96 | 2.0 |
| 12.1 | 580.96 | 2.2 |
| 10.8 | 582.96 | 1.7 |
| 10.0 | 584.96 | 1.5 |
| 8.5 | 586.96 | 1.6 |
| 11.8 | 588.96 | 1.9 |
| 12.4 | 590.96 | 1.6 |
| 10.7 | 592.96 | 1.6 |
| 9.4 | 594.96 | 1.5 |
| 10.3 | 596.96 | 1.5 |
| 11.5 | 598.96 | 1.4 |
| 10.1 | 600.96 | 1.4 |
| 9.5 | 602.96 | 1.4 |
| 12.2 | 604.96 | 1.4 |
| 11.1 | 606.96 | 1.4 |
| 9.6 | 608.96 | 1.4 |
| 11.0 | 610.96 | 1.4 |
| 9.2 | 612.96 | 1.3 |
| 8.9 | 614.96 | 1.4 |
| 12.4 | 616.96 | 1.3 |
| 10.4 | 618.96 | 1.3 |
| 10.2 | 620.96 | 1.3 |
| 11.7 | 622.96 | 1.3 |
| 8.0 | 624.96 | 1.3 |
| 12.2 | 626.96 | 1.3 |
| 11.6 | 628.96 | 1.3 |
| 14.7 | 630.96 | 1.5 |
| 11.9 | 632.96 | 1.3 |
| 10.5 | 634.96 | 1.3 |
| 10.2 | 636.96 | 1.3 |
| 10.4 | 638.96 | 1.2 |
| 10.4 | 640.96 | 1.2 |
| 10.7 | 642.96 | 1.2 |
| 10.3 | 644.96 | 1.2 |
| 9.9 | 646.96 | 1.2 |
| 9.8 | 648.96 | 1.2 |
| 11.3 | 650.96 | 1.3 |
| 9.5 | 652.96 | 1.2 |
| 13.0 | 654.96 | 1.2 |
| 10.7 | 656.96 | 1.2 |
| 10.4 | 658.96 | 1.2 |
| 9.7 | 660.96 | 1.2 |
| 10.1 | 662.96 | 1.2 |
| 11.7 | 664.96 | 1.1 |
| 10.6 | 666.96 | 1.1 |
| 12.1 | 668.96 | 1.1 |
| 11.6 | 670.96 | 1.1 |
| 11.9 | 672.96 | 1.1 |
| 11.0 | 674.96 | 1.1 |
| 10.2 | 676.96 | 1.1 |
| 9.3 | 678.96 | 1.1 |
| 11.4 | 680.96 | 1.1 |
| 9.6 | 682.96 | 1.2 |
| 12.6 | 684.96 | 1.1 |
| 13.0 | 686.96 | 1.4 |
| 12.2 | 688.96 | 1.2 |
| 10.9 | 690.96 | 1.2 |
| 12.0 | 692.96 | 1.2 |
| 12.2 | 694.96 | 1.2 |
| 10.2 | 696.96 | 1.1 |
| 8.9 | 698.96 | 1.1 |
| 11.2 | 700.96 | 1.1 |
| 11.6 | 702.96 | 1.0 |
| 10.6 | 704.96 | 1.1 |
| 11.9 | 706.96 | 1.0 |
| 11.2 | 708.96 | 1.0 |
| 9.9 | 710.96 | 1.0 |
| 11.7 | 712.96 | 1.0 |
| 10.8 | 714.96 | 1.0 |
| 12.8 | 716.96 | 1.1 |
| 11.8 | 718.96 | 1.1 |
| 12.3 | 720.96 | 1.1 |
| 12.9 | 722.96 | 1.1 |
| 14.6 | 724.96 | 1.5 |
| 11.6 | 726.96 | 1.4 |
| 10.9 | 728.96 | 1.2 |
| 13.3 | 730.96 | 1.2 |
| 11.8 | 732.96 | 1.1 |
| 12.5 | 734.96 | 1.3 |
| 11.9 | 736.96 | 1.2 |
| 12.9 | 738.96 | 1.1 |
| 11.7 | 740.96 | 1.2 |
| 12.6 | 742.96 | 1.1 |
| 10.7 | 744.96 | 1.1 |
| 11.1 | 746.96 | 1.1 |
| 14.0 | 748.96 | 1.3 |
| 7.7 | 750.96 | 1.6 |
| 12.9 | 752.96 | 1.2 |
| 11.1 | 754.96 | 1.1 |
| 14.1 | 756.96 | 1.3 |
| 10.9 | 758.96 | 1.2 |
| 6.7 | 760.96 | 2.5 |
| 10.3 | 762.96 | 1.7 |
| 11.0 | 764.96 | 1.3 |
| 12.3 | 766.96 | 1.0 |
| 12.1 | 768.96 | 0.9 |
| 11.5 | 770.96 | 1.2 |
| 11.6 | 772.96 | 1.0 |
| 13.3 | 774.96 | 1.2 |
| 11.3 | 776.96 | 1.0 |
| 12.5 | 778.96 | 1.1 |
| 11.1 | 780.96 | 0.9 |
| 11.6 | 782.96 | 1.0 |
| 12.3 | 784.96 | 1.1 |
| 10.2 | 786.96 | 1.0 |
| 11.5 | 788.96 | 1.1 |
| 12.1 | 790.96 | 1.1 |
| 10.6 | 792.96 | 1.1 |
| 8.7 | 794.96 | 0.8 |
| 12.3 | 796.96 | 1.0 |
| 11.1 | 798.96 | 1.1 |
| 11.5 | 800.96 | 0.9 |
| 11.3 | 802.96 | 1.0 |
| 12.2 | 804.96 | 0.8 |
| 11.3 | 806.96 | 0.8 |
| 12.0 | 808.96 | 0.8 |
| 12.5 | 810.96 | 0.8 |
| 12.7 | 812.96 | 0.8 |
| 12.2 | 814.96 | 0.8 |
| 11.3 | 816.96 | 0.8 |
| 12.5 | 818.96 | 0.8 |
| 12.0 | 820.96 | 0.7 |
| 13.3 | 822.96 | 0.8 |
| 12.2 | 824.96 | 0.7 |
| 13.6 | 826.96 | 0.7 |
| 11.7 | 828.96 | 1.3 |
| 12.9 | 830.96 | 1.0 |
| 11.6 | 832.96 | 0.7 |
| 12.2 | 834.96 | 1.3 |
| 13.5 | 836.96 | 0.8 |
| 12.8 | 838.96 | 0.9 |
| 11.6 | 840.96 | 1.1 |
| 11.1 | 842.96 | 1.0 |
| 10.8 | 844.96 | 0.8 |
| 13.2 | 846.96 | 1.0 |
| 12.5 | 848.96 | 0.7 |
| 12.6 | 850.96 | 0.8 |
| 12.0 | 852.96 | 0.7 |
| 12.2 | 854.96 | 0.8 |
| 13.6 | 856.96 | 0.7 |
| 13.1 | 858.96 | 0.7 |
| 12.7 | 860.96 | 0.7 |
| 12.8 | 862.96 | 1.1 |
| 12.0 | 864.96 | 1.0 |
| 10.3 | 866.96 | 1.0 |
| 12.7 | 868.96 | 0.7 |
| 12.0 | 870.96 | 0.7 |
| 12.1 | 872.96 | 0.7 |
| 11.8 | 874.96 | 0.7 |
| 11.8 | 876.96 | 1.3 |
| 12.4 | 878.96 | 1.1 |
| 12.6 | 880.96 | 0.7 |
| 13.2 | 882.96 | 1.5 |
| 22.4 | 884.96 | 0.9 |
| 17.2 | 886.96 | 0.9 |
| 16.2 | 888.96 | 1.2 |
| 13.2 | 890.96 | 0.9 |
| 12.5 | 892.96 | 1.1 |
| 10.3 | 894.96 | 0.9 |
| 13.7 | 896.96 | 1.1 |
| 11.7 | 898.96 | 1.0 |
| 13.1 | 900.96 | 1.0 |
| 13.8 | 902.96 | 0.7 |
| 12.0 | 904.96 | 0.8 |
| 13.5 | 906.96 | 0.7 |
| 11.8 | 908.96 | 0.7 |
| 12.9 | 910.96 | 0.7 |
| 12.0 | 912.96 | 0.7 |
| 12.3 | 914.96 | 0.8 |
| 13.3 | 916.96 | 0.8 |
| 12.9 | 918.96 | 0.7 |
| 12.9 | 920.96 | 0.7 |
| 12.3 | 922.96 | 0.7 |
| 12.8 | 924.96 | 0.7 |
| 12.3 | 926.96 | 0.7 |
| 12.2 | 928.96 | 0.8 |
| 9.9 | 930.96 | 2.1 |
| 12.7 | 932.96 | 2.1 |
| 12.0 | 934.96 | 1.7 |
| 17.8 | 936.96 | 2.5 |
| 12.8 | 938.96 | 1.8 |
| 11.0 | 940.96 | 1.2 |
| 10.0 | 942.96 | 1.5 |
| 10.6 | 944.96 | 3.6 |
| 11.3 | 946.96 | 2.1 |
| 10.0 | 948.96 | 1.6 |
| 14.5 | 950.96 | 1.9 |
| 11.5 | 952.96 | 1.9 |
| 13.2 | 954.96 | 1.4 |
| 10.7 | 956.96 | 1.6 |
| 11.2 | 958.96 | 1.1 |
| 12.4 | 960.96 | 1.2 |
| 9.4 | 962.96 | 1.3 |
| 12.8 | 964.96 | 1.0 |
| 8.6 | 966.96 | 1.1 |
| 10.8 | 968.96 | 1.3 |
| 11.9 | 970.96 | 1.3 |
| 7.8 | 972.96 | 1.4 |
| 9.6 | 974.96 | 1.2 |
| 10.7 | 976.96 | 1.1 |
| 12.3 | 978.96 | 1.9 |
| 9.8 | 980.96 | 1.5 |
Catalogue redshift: 0.349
